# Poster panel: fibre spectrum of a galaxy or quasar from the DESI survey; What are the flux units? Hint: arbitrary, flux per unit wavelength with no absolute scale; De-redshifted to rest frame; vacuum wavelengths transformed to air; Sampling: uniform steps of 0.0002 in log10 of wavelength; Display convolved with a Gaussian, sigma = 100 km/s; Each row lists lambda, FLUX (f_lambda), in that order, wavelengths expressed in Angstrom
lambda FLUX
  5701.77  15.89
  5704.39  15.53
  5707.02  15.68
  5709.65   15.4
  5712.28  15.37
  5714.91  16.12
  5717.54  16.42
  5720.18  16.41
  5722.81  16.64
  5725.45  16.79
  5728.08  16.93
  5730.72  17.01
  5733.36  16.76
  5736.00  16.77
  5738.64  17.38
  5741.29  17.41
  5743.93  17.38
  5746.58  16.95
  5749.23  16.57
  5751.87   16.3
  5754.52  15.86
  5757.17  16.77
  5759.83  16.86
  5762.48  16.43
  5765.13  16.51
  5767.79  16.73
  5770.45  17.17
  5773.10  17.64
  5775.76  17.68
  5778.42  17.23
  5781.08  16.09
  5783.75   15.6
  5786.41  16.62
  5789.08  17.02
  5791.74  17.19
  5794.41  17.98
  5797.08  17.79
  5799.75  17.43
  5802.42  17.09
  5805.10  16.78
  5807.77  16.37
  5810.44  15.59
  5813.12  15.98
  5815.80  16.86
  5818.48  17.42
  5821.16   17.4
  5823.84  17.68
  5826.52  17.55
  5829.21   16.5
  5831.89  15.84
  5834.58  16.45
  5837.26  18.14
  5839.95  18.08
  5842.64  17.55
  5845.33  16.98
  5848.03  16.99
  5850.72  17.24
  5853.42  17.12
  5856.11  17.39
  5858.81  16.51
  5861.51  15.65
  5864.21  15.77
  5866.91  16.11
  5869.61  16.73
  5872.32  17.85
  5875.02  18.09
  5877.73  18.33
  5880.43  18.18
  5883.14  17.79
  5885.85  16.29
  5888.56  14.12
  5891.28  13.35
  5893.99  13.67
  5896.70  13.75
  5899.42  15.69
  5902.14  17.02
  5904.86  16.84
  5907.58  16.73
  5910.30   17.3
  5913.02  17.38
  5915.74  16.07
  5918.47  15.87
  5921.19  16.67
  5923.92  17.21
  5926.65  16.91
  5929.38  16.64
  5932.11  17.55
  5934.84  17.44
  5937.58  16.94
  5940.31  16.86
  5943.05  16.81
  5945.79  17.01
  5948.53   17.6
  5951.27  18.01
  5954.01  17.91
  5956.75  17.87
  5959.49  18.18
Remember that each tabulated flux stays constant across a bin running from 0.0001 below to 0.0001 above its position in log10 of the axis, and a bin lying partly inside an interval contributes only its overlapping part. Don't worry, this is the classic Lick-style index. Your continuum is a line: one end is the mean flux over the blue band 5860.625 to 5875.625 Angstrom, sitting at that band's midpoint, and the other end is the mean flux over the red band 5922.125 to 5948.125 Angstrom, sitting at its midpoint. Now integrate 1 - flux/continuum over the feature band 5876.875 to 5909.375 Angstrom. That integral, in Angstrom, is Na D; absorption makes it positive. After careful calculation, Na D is 1.64 Angstrom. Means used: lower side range 16.7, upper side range 17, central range 16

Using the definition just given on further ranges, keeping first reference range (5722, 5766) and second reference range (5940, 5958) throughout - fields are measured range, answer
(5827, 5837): 0.3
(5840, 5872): 0.6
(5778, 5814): 0.4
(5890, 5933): 2.9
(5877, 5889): 0.1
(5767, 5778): -0.3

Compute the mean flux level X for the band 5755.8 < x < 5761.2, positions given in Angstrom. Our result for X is 16.8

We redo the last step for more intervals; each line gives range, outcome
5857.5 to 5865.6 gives 16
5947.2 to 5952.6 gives 17.8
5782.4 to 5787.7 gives 16.1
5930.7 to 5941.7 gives 17.2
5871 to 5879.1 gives 18.1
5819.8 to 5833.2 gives 17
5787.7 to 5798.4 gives 17.5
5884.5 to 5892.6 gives 14.6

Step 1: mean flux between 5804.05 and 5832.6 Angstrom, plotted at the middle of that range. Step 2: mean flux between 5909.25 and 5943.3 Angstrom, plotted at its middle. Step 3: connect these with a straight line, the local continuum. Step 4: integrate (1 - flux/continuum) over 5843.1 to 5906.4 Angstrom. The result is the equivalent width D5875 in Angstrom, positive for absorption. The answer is 1.5 Angstrom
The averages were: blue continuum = 16.7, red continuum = 16.9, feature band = 16.4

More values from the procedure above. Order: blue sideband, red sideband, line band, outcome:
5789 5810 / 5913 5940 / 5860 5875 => 0.37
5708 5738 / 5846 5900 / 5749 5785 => -0.59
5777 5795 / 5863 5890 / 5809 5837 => 0.09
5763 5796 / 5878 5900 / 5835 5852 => -1.42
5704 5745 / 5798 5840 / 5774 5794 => -0.09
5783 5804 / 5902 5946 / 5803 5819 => 0.57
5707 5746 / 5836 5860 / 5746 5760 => 0.21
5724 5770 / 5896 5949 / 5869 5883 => -0.95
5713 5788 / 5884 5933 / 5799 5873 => -2.29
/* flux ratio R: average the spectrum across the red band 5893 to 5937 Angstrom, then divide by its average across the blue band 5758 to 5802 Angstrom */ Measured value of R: 0.97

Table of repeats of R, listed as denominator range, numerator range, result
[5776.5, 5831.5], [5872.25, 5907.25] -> 0.96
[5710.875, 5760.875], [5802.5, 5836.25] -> 1.00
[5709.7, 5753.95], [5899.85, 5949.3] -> 1.02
